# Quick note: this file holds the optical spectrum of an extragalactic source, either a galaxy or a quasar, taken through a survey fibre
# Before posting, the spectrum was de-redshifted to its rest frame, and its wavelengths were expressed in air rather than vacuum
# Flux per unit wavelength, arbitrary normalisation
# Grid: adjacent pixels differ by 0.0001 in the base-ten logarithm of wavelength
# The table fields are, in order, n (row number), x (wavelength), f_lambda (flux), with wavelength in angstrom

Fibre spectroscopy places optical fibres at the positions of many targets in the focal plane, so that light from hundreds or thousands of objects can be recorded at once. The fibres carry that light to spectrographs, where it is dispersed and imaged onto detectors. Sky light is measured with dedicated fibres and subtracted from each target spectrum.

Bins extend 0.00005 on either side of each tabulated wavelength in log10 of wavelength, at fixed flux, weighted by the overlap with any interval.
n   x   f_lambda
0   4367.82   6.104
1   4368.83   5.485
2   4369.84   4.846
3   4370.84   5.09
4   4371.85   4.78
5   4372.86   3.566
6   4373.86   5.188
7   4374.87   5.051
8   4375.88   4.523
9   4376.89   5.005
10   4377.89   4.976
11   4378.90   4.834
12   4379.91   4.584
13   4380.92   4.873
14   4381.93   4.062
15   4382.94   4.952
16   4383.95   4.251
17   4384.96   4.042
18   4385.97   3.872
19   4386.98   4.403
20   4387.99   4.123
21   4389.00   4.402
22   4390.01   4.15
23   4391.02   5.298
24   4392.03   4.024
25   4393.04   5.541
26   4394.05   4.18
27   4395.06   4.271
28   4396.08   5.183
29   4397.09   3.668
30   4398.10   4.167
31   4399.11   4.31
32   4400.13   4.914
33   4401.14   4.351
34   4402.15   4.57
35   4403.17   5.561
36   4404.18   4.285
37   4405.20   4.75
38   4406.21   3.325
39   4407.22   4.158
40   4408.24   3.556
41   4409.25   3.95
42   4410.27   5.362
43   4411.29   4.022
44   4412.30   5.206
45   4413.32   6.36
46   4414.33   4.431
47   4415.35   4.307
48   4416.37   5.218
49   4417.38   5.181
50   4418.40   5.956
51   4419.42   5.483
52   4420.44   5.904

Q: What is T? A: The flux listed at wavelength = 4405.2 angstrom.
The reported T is 4.75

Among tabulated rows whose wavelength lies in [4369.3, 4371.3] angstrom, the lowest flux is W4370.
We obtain 4.846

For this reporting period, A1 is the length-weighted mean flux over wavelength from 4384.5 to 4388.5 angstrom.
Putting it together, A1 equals 4.11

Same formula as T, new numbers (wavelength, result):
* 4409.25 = 3.95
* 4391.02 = 5.298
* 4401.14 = 4.351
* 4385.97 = 3.872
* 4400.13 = 4.914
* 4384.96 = 4.042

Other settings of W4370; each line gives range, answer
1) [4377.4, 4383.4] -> 4.062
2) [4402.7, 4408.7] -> 3.325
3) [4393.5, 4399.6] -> 3.668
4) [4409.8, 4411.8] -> 4.022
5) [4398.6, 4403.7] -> 4.31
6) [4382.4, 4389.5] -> 3.872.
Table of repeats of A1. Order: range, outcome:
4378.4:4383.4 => 4.65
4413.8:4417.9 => 4.8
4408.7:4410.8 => 4.62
